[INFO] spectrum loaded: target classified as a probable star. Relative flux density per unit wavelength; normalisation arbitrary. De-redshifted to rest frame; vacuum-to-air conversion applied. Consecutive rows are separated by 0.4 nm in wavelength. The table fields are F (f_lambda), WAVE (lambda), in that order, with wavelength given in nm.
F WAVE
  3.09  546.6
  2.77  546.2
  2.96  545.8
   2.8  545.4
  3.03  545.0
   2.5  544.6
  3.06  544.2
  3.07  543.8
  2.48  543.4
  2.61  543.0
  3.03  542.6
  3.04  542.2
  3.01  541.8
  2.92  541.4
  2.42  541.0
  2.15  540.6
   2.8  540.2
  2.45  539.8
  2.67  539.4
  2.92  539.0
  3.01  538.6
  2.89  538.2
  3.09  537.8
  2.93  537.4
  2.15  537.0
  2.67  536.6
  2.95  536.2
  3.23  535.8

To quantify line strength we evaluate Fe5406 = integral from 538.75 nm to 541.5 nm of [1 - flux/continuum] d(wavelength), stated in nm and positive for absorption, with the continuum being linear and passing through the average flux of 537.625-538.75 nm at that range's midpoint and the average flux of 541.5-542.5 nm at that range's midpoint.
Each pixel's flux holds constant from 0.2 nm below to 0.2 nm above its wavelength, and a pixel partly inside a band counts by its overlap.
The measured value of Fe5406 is 0.36 nm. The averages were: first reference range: 2.99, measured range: 2.61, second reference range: 3.01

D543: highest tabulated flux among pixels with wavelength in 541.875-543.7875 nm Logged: 3.04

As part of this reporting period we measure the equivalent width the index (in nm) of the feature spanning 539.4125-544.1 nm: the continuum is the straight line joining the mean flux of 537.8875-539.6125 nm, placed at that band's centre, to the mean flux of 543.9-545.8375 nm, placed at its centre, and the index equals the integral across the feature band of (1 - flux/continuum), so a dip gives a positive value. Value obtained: 0.24 nm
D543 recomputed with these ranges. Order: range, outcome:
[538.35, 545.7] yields 3.07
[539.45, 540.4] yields 2.8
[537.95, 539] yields 3.01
